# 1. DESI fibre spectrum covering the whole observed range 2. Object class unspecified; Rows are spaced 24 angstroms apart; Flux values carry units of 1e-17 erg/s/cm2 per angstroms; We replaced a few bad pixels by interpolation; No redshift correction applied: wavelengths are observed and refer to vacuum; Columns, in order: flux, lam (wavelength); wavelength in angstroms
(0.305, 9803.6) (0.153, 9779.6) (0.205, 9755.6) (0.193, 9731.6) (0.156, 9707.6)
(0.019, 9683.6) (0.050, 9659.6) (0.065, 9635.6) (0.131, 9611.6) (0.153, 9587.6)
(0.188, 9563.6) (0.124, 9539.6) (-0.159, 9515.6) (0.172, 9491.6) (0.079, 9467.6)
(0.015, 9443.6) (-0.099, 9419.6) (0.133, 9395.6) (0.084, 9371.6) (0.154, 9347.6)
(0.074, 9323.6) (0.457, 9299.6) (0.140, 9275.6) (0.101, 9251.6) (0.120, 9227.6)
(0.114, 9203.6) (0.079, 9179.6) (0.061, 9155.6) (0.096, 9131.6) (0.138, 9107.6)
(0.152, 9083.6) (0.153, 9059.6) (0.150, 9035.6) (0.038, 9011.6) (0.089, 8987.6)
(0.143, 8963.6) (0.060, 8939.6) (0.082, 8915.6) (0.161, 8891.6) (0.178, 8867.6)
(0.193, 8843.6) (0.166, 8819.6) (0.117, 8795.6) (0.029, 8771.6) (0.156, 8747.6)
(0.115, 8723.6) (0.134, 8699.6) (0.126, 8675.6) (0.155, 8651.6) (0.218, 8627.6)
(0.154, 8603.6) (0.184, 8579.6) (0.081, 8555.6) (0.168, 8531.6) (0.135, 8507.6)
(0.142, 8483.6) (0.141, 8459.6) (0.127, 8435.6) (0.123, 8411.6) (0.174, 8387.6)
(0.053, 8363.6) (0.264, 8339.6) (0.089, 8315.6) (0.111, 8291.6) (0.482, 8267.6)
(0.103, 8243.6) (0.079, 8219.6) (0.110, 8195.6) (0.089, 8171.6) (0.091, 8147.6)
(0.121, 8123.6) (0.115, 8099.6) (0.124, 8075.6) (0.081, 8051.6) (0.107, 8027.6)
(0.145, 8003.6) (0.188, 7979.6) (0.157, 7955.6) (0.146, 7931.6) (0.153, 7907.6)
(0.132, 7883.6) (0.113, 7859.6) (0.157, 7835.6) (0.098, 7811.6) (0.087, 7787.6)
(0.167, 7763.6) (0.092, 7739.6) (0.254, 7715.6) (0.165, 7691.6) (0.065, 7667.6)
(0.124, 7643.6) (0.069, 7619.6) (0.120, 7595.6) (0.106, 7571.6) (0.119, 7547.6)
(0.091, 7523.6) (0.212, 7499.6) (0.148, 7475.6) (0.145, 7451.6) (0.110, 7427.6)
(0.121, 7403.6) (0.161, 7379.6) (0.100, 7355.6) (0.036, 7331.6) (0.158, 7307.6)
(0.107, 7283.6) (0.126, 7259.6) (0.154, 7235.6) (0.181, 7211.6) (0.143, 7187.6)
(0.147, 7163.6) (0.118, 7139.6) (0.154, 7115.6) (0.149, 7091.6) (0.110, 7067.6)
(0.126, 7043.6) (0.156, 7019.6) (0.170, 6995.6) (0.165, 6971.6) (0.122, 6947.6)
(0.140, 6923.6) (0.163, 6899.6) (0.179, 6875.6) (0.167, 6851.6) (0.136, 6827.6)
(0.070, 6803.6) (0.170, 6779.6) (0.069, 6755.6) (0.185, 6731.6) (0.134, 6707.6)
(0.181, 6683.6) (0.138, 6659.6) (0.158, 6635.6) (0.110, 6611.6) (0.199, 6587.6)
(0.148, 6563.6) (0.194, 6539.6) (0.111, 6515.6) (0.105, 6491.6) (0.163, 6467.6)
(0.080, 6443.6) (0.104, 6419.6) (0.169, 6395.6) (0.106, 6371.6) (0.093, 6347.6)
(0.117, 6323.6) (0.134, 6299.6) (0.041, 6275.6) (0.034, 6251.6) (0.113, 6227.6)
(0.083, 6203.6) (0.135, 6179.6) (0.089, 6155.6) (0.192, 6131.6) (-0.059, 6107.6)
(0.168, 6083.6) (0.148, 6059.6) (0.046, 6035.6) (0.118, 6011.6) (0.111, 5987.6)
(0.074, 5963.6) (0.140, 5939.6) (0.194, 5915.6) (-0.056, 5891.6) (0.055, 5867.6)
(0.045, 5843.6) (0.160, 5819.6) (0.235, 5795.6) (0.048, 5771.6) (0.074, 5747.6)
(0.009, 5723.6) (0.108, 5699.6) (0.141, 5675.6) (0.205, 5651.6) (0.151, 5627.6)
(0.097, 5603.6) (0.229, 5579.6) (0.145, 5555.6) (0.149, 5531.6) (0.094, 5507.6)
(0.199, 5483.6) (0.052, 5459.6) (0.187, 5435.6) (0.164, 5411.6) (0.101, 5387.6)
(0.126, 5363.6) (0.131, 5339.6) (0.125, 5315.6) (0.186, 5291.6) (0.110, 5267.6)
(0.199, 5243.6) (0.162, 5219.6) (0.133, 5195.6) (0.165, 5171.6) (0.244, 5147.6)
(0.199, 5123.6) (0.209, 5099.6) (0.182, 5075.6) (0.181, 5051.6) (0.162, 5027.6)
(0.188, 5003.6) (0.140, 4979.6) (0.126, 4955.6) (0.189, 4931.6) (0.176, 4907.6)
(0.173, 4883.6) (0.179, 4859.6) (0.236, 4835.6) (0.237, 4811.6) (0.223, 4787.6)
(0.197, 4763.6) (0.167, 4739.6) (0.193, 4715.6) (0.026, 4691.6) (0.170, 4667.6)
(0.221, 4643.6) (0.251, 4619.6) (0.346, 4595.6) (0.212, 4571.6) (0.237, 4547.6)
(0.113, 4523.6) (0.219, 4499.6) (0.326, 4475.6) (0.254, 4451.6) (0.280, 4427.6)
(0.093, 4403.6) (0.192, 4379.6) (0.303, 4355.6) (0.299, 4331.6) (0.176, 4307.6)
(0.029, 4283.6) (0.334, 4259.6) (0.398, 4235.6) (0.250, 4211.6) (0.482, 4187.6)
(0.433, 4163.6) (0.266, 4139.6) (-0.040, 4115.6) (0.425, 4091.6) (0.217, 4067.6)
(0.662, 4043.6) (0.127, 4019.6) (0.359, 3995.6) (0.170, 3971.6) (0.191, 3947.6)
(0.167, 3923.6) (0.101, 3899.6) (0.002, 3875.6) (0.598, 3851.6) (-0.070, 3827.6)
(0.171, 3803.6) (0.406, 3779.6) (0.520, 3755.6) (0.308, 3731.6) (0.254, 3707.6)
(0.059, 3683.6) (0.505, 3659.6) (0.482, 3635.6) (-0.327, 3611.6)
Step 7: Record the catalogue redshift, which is 1.217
